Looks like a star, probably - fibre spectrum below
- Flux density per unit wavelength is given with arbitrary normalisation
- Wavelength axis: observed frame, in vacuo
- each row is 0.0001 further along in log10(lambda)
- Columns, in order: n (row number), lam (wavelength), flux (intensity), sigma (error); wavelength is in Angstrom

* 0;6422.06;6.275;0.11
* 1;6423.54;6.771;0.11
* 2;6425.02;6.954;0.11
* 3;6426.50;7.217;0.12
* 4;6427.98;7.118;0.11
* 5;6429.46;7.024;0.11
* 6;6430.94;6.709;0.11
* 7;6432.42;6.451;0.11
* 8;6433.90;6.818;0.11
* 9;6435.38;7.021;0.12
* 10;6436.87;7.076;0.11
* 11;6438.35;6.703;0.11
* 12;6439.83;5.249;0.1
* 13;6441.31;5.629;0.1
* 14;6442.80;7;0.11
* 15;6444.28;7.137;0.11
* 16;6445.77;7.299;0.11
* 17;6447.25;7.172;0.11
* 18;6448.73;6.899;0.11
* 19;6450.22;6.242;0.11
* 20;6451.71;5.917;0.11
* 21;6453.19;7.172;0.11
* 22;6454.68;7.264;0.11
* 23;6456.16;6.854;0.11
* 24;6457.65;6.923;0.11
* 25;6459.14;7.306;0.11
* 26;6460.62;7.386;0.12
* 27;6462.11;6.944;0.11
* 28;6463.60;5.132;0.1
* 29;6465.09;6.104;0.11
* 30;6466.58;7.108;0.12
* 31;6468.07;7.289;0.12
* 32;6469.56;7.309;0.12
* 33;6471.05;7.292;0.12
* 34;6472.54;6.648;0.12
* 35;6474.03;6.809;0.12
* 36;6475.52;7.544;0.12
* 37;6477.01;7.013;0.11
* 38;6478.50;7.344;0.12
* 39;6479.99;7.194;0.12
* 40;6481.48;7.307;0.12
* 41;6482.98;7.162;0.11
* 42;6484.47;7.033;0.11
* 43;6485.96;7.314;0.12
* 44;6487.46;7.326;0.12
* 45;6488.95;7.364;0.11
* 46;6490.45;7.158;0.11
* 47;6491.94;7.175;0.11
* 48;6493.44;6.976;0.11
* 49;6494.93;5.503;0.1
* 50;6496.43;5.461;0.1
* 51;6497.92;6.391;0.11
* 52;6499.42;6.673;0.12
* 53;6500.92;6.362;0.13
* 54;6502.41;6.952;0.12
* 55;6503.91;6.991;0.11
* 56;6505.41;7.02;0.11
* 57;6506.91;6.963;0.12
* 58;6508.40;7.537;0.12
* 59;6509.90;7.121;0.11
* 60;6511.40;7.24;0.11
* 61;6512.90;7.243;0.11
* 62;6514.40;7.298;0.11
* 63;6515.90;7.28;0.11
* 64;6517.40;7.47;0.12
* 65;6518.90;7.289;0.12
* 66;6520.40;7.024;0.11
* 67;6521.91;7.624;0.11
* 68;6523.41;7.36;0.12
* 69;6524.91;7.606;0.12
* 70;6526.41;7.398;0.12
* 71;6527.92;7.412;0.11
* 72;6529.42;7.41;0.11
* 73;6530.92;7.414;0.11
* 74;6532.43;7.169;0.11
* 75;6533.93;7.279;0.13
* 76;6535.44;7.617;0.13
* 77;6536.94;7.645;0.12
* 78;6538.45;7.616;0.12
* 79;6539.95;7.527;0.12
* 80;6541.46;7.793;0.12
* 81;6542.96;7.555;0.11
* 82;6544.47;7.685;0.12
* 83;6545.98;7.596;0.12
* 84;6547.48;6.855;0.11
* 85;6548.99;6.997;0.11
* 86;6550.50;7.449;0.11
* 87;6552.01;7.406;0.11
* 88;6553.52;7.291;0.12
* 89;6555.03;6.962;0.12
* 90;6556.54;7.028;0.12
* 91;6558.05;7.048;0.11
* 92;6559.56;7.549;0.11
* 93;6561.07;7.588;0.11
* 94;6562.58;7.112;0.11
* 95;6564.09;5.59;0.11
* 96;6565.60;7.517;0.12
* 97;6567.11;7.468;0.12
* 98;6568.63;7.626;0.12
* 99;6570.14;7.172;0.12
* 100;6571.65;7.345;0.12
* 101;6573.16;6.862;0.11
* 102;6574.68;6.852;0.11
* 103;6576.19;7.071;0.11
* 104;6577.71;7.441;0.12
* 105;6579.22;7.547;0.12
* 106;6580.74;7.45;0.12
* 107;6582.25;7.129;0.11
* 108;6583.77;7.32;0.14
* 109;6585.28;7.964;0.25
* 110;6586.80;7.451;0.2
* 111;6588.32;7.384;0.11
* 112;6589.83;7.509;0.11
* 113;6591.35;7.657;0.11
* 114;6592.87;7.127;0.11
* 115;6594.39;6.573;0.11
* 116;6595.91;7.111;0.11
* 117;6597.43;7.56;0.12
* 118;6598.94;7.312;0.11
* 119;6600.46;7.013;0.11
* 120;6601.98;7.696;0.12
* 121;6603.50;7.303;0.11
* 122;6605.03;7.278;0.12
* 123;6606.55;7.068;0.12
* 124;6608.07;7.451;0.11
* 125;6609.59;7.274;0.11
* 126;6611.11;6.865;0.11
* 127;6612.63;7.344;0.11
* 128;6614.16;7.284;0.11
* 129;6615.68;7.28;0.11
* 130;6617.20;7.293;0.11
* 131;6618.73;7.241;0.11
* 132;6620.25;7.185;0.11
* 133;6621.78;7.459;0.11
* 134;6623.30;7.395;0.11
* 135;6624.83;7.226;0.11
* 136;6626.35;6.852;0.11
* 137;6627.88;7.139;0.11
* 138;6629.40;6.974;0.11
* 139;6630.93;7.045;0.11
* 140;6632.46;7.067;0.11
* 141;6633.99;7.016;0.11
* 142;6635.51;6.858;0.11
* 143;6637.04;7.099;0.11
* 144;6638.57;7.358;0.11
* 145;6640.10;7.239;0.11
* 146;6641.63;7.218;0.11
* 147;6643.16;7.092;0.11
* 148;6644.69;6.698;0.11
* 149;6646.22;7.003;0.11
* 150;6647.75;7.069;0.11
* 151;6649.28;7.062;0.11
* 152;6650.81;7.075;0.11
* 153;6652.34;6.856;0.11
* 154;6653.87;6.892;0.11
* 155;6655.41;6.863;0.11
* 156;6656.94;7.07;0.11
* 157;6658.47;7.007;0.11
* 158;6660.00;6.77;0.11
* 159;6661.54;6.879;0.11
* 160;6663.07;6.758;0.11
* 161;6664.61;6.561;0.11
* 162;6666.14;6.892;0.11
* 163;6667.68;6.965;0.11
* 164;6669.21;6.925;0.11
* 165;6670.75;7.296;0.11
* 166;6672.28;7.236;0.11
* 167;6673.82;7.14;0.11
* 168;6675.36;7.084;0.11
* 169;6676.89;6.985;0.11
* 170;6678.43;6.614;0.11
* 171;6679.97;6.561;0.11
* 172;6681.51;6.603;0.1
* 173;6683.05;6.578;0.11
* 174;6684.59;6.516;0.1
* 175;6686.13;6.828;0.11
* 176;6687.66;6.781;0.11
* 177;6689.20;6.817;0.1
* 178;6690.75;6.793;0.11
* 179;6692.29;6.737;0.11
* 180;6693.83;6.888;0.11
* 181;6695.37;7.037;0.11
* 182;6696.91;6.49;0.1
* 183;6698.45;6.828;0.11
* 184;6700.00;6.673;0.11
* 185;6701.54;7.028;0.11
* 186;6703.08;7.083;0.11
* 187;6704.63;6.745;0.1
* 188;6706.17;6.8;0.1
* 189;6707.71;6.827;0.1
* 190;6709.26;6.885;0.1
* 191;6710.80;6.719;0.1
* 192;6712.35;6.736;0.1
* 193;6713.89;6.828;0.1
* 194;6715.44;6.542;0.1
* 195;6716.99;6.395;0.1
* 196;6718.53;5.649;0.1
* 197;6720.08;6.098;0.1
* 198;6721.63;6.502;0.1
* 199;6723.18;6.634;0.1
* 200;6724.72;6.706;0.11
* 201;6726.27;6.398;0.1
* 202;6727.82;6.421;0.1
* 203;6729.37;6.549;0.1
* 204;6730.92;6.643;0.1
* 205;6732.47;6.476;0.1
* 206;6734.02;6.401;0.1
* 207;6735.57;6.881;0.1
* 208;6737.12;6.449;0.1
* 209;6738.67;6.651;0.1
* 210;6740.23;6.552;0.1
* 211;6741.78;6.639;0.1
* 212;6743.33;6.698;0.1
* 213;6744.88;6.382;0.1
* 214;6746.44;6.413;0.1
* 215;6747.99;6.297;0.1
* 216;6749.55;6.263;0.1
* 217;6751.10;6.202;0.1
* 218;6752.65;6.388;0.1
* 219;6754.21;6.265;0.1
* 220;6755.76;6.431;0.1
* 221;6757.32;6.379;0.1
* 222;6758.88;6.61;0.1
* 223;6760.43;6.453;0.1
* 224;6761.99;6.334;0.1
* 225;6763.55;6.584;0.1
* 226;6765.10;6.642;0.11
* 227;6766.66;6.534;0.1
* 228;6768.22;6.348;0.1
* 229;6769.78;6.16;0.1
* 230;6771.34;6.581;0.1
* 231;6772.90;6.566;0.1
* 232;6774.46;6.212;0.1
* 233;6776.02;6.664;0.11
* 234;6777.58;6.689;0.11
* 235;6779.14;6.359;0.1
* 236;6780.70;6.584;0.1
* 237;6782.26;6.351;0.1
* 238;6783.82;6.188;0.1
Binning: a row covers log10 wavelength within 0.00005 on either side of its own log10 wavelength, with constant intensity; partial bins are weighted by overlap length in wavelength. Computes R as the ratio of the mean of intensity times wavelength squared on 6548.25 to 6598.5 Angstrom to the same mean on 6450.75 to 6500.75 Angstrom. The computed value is 1.09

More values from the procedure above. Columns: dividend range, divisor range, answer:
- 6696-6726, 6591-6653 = 0.95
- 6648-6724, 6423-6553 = 1.02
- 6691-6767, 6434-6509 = 1.04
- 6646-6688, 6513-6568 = 0.98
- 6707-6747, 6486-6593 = 0.96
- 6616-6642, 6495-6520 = 1.07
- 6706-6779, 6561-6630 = 0.94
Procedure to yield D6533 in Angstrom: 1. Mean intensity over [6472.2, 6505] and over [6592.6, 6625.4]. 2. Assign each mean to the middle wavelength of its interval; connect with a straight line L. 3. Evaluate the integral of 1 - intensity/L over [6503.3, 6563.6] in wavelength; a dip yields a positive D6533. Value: -2.59 Angstrom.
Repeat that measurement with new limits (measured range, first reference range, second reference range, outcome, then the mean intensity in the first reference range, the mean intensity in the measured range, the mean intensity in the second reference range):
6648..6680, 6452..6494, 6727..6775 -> -1.4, 7.04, 6.94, 6.46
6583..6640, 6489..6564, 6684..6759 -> -2.7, 7.17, 7.24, 6.59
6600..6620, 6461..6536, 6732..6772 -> -1.4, 7.05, 7.26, 6.46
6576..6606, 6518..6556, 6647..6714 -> -0.6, 7.4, 7.35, 6.86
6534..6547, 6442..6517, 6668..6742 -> -1.4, 6.94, 7.6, 6.7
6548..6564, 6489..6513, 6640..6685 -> -0.8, 6.8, 7.17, 6.91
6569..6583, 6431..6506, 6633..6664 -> -0.6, 6.83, 7.22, 6.99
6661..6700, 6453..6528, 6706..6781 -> -1.2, 7.03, 6.83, 6.5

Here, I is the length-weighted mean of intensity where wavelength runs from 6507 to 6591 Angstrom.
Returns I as 7.33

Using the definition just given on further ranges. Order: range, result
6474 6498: 6.97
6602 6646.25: 7.17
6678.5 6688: 6.64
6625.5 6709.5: 6.91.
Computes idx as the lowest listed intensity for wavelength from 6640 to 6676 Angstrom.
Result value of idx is 6.561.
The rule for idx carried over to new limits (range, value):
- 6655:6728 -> 5.649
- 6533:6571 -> 5.59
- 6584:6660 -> 6.573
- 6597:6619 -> 6.865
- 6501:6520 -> 6.952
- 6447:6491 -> 5.132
